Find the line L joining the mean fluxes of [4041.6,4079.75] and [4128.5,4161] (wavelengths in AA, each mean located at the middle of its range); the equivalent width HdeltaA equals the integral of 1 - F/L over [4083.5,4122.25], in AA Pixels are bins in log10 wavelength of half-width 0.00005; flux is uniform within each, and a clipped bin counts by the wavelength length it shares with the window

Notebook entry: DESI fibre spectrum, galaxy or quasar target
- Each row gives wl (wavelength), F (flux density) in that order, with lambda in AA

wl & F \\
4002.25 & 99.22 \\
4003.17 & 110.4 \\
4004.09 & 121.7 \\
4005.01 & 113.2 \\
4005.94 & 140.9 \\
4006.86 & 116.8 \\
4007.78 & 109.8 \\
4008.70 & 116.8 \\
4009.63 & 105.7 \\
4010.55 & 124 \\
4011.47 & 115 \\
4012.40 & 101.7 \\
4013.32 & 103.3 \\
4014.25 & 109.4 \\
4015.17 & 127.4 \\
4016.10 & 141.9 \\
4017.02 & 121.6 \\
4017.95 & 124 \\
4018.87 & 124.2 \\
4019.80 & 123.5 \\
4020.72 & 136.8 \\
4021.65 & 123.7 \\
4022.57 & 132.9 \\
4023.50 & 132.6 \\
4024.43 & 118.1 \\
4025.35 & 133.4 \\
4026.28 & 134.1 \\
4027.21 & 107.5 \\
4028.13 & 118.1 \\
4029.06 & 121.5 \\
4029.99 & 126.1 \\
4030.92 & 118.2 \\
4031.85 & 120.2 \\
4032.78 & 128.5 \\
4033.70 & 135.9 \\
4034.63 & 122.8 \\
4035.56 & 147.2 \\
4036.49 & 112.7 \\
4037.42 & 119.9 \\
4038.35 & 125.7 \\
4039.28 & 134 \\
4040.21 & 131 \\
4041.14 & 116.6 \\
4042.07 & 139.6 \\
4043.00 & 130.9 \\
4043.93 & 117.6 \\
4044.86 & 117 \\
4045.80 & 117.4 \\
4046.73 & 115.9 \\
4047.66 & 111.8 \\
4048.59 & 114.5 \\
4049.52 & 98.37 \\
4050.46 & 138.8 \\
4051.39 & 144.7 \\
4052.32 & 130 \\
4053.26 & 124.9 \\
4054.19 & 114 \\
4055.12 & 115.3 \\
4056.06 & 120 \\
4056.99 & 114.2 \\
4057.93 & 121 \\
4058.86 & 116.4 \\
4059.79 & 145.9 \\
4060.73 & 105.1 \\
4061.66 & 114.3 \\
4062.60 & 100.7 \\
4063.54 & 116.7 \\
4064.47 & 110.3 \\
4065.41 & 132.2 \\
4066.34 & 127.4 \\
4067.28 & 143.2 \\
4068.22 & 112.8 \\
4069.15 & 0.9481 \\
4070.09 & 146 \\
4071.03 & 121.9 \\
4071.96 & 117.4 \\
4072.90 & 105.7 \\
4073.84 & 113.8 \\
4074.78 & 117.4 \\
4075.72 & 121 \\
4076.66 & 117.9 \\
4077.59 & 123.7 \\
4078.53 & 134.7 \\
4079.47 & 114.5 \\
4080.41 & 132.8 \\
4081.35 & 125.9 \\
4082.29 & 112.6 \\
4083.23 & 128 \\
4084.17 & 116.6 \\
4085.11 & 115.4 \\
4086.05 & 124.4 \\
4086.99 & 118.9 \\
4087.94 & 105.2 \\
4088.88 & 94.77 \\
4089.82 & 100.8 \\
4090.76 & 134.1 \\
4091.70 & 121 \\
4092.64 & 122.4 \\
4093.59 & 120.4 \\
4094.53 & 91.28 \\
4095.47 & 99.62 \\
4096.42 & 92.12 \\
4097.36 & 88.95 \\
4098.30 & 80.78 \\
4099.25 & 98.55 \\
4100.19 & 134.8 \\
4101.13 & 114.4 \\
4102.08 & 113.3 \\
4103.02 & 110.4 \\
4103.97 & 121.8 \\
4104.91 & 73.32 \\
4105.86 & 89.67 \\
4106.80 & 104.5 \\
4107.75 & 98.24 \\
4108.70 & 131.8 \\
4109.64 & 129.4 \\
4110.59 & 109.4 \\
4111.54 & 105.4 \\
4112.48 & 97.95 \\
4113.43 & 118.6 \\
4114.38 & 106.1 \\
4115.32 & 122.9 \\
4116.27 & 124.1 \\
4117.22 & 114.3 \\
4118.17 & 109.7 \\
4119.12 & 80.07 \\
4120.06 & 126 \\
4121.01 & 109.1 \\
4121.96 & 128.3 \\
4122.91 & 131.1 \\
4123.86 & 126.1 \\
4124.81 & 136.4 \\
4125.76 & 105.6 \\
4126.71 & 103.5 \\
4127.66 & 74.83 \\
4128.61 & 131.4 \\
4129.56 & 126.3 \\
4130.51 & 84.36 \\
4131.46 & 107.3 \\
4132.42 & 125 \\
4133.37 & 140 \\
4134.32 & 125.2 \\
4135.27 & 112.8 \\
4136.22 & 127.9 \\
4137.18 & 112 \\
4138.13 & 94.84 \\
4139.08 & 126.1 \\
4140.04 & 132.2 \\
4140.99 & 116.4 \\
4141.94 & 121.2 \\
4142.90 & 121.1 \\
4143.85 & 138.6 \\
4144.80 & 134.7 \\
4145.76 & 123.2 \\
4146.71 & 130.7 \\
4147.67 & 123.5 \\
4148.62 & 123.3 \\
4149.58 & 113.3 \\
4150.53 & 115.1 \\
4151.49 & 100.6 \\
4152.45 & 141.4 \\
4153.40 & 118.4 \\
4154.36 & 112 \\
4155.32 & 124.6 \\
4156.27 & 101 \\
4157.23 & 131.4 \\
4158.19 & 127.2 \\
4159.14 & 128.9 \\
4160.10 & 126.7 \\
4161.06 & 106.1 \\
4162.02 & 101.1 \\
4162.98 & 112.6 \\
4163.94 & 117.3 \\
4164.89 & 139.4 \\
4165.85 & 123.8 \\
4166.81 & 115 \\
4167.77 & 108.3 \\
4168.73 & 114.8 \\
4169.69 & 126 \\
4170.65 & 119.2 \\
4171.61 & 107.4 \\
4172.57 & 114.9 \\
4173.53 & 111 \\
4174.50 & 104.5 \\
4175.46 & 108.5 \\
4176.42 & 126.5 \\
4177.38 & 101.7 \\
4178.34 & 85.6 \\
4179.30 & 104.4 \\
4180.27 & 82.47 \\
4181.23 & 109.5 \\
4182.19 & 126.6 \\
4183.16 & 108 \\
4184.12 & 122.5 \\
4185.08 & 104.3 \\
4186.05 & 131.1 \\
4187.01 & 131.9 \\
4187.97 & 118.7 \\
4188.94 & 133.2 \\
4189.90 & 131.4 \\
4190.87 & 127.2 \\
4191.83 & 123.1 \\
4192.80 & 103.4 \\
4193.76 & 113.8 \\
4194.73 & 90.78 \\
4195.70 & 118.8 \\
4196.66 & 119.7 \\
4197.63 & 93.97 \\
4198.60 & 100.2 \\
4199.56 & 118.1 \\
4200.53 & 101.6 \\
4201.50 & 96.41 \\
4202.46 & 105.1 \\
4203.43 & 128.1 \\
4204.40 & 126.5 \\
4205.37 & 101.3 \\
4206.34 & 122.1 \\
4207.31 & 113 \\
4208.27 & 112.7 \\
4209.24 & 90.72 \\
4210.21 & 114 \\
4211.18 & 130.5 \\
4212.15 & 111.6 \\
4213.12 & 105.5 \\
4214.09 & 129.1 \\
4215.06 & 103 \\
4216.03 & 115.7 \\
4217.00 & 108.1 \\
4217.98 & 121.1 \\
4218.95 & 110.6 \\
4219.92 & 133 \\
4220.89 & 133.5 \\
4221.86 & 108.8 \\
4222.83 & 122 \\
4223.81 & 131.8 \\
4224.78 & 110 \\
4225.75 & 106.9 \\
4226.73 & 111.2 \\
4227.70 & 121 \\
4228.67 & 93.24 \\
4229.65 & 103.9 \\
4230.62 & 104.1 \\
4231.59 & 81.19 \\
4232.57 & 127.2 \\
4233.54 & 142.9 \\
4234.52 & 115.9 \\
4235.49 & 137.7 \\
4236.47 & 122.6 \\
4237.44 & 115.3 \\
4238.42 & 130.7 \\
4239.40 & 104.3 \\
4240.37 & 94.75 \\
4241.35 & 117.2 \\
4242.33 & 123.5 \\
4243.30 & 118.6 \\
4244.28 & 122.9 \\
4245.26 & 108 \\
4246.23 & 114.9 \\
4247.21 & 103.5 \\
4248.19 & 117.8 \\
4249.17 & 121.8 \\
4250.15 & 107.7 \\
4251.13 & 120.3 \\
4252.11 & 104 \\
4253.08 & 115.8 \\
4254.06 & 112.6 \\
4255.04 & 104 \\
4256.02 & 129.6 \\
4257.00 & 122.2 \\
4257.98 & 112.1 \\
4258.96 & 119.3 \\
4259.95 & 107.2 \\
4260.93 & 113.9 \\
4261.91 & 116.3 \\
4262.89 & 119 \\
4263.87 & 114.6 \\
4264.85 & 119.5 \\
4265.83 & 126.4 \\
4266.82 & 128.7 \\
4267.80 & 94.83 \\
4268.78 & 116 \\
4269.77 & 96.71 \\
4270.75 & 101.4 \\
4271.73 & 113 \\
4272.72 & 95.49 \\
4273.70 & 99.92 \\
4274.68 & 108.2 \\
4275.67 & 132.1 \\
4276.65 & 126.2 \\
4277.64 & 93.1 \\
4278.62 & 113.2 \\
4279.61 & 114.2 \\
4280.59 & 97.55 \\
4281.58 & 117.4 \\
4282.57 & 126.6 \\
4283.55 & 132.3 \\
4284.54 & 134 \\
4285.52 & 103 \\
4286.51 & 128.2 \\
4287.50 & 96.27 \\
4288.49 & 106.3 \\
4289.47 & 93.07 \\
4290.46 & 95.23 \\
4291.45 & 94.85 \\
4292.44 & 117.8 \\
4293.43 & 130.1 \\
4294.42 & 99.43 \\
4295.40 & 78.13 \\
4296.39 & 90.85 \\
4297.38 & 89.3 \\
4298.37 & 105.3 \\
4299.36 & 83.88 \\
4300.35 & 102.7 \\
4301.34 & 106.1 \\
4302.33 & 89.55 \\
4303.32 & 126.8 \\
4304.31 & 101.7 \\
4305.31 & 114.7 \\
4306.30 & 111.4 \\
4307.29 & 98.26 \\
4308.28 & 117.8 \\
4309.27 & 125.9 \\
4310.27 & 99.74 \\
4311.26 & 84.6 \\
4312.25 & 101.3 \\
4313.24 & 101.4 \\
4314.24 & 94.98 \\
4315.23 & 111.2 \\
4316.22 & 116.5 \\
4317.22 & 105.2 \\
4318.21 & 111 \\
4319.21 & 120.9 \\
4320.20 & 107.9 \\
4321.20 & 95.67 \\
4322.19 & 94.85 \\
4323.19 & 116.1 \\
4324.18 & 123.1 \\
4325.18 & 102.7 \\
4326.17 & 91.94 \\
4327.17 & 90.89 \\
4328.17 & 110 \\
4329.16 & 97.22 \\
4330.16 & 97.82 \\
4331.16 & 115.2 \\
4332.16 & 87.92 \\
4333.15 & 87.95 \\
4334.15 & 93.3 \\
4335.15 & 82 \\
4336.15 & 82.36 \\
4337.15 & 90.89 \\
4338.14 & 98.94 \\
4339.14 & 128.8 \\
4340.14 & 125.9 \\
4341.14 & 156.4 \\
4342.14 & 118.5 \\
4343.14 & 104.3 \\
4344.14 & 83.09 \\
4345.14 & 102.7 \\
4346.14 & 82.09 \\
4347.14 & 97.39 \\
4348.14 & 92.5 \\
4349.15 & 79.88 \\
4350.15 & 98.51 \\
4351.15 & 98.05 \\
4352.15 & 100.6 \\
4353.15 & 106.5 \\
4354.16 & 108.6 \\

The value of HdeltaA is 3.2 AA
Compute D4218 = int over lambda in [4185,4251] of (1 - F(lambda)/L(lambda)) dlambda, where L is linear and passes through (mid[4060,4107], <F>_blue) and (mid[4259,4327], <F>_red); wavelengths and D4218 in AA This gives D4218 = -3.40 AA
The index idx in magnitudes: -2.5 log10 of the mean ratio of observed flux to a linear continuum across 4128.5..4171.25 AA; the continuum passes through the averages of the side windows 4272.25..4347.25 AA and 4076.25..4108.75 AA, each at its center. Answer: -0.10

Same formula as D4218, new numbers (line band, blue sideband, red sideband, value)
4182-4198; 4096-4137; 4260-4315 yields -1.10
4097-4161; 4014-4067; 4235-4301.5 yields 1.71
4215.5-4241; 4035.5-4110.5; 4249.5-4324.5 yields -1.08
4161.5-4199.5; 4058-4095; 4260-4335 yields -0.68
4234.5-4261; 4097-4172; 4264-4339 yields -1.67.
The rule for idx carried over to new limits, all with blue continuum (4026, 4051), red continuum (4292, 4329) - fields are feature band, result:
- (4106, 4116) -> 0.058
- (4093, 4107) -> 0.162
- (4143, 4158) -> -0.062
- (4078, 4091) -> 0.016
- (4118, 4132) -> 0.048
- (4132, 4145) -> -0.064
